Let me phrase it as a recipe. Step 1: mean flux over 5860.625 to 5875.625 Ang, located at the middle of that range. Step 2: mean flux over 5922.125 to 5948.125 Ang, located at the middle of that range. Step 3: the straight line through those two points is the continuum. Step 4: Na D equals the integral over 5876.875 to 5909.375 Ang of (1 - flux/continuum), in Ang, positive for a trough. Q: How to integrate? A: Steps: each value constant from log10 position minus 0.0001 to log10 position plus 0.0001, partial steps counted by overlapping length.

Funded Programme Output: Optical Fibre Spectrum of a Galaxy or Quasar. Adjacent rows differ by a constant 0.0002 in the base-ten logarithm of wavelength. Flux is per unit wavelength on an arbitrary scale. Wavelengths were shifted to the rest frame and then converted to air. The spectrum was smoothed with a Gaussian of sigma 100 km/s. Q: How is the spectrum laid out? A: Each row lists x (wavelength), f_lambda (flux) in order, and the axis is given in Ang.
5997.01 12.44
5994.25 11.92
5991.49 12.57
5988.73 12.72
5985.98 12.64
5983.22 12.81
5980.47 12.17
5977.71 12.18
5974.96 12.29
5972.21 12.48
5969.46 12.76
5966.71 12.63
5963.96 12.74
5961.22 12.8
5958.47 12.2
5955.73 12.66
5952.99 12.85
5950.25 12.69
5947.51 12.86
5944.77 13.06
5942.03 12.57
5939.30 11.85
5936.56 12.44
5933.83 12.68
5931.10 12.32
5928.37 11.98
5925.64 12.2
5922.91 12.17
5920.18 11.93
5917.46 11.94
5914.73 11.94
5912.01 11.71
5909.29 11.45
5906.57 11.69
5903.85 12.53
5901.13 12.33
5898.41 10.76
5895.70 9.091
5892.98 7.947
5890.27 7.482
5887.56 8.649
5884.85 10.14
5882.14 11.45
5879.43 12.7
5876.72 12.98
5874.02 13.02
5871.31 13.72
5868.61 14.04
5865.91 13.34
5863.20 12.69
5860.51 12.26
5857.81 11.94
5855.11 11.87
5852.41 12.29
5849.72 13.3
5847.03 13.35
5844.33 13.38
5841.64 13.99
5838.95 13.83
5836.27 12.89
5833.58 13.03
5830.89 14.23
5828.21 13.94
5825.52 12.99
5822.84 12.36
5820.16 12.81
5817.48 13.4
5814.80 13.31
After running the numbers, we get 6.0 Ang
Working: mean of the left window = 13.3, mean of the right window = 12.4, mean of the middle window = 10.6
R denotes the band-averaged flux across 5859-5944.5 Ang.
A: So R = 11.8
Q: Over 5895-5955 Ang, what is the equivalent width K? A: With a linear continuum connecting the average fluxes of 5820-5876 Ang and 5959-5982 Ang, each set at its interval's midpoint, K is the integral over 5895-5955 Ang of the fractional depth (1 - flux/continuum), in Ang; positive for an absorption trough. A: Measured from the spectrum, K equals 3.0 Ang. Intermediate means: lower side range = 13.1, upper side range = 12.5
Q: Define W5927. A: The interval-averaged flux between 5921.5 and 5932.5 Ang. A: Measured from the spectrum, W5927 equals 12.2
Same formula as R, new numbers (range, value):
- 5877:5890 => 10.6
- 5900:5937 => 12.1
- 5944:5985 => 12.6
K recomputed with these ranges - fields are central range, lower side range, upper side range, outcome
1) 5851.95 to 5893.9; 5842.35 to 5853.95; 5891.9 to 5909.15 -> 1.3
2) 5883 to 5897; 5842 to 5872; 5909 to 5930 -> 4.1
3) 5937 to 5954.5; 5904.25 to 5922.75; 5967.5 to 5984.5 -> -0.7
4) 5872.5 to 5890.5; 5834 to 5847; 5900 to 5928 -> 2.1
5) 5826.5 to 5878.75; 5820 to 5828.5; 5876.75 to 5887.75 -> -4.6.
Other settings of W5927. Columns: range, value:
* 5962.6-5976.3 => 12.6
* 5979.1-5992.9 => 12.6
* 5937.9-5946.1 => 12.5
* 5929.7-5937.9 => 12.5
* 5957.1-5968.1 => 12.6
